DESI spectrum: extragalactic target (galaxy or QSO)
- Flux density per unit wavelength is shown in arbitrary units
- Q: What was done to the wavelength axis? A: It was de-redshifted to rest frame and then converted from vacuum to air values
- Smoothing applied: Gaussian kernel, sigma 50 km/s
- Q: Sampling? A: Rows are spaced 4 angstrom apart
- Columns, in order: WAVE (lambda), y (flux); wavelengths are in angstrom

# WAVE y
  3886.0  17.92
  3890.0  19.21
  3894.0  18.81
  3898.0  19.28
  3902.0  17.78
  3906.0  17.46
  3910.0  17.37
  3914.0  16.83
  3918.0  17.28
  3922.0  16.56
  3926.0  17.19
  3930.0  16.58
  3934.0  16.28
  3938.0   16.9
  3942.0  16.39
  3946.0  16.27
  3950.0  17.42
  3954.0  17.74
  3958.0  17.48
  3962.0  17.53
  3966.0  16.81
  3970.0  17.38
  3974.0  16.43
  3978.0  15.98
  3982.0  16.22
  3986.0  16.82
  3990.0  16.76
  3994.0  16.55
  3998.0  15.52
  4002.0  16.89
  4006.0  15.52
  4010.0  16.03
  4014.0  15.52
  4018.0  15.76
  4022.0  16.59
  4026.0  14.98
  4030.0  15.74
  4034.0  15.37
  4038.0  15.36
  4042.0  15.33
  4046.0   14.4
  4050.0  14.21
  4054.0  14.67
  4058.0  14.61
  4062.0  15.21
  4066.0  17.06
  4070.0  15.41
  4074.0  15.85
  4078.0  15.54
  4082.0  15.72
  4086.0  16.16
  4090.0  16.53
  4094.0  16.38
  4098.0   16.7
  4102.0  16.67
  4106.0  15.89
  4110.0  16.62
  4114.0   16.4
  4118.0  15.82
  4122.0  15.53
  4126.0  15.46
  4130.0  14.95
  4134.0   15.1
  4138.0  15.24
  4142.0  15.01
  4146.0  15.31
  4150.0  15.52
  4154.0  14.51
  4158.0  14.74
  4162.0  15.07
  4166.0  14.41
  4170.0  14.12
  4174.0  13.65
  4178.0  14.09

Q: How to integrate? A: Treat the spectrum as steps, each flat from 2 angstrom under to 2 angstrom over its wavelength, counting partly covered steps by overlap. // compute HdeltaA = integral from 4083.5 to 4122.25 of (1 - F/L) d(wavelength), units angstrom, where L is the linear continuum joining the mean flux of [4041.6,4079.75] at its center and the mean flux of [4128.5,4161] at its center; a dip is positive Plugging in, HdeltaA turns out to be -2.97 angstrom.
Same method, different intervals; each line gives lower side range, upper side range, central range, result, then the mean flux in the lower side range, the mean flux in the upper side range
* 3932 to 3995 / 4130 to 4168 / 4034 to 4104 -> 0.6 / 16.8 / 15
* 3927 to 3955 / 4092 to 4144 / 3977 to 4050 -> 2.6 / 16.8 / 15.8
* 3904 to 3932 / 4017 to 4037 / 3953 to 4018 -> -1.4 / 17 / 15.7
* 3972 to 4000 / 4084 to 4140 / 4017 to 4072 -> 2.8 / 16.3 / 16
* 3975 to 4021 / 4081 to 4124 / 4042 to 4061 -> 1.9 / 16.2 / 16.2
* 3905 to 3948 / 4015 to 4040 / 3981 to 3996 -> -0.5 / 16.8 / 15.6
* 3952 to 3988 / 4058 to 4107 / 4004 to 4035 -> 1.6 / 16.9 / 16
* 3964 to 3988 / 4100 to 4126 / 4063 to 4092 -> 0.4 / 16.6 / 16.1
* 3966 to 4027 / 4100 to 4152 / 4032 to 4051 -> 1.3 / 16.2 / 15.7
